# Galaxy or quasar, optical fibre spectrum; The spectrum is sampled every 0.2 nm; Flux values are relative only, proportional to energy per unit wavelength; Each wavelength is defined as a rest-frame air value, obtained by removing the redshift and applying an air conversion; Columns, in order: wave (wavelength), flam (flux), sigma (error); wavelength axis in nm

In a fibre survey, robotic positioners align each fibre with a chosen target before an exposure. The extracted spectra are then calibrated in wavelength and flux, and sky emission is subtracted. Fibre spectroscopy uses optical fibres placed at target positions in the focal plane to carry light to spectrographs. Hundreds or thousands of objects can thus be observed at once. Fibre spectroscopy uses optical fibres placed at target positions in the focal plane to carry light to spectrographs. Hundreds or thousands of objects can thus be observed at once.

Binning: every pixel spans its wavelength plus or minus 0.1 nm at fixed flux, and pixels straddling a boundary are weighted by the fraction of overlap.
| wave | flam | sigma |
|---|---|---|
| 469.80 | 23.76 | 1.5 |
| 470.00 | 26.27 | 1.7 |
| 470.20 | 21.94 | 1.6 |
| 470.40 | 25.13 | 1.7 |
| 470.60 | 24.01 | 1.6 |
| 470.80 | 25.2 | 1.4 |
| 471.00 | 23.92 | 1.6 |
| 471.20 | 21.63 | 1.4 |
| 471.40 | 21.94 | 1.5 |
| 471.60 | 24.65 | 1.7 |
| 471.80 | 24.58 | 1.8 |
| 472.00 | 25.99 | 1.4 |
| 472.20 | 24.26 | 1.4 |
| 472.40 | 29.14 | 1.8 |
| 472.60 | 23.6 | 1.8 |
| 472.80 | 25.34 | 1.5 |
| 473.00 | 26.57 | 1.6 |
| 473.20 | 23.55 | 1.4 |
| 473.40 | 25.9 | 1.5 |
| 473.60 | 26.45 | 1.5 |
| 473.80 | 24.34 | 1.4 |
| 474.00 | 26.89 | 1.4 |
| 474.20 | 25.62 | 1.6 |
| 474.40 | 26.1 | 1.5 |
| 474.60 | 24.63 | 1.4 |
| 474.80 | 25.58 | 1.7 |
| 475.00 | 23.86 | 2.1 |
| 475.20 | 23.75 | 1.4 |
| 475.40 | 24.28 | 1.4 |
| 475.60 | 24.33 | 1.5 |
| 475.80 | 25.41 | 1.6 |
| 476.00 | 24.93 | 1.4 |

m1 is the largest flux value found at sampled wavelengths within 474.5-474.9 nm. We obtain 25.58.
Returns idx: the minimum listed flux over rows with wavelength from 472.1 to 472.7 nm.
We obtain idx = 23.6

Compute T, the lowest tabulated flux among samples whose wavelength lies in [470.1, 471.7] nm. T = 21.63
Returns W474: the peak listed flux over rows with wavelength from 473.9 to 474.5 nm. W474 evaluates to 26.89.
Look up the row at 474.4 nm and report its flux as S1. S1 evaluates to 26.1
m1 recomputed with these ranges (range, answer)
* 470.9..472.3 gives 25.99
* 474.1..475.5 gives 26.1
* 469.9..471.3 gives 26.27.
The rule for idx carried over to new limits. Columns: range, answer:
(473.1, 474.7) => 23.55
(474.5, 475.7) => 23.75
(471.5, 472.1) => 24.58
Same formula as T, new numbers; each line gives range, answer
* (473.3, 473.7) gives 25.9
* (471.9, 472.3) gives 24.26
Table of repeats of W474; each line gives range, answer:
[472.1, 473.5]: 29.14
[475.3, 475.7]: 24.33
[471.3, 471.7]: 24.65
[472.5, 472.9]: 25.34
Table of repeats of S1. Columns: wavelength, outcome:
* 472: 25.99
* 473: 26.57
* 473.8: 24.34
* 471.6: 24.65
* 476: 24.93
